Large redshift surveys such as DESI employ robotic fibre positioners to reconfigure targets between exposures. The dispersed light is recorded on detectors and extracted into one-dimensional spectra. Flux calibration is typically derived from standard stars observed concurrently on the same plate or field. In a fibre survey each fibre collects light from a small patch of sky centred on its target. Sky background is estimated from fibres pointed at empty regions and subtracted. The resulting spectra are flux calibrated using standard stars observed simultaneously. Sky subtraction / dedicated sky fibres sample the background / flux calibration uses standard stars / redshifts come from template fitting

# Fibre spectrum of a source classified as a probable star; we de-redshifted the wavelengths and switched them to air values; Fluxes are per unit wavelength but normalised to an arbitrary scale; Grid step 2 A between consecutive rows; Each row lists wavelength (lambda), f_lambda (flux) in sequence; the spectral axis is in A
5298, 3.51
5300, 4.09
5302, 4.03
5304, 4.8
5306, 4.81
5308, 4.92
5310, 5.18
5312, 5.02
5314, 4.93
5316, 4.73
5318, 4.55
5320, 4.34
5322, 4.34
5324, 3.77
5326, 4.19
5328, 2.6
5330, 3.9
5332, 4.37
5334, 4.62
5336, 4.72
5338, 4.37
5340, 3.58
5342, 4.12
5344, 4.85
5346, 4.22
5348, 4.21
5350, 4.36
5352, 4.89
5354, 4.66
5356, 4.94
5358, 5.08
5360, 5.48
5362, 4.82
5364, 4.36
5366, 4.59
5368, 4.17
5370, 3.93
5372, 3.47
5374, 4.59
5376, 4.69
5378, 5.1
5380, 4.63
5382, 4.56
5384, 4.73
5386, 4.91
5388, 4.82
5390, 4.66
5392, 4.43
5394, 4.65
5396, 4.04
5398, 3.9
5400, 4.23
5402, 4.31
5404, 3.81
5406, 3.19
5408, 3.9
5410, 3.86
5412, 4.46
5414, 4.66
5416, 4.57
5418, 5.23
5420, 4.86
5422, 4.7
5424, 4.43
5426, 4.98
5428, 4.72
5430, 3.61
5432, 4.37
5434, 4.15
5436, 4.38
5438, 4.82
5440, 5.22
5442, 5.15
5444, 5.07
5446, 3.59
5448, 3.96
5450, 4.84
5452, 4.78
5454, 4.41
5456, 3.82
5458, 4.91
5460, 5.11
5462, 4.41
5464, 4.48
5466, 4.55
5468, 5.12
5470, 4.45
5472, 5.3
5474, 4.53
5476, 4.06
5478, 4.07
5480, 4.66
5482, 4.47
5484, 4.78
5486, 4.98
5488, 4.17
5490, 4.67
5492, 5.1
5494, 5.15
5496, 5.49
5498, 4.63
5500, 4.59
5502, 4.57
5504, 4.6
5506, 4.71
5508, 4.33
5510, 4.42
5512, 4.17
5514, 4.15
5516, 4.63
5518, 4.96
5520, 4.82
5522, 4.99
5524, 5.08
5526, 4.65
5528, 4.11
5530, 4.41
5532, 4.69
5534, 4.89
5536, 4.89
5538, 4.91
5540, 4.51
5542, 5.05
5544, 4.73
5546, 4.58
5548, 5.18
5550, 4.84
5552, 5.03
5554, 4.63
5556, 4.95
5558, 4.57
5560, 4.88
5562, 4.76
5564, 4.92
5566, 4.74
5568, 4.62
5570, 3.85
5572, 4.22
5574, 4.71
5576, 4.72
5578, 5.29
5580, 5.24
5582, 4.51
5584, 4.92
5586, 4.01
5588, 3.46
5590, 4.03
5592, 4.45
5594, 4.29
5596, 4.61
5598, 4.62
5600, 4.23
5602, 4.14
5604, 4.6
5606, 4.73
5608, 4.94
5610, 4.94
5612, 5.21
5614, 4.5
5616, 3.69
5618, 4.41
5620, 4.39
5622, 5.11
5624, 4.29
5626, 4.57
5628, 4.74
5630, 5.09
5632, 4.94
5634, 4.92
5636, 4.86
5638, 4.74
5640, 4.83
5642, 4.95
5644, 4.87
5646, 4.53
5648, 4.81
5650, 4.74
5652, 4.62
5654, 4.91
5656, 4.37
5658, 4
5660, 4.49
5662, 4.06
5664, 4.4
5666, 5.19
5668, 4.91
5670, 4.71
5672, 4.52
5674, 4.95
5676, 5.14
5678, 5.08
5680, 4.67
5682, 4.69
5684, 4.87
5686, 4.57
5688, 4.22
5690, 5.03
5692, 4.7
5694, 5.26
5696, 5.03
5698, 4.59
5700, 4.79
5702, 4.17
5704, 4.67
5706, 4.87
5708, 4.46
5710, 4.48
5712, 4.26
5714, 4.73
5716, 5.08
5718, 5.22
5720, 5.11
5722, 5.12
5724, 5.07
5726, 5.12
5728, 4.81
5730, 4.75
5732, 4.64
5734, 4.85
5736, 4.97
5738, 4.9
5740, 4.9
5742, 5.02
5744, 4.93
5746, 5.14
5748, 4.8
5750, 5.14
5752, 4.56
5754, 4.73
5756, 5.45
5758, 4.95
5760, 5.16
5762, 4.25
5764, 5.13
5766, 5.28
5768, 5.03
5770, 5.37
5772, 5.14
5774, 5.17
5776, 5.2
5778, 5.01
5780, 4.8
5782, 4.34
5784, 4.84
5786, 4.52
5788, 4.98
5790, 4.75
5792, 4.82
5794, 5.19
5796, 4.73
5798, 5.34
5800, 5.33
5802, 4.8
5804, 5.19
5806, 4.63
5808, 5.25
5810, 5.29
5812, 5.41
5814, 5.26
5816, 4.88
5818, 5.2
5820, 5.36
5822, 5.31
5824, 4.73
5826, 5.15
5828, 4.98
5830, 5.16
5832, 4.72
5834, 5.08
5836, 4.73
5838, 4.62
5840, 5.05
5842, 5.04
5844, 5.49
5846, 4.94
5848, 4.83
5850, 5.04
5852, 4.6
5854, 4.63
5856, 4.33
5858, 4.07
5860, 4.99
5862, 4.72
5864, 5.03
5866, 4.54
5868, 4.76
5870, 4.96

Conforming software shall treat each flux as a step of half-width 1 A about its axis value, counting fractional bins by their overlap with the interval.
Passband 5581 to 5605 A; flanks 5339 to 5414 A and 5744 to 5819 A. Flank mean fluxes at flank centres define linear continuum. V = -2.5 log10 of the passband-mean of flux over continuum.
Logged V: 0.10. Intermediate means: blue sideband 4.41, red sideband 5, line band 4.32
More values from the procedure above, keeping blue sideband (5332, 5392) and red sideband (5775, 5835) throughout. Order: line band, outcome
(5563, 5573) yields 0.069 mag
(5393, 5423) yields 0.075 mag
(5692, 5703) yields 0.030 mag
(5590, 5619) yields 0.068 mag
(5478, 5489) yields 0.027 mag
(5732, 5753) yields 0.008 mag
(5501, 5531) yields 0.032 mag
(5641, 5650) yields 0.013 mag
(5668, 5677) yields 0.007 mag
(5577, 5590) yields 0.058 mag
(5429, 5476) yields 0.021 mag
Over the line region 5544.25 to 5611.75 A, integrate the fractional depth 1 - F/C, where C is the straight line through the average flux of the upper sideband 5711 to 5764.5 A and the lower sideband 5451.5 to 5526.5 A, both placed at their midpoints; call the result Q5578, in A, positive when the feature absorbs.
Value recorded 1.8 A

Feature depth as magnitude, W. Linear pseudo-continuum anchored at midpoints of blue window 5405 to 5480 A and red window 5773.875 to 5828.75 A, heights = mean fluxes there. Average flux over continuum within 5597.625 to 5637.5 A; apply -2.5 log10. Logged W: 0.02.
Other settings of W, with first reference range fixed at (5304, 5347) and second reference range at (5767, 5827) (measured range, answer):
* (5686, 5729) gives 0.03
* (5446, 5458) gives 0.05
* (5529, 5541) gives -0.01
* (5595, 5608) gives 0.06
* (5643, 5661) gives 0.06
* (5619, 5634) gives 0.01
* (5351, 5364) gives -0.11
